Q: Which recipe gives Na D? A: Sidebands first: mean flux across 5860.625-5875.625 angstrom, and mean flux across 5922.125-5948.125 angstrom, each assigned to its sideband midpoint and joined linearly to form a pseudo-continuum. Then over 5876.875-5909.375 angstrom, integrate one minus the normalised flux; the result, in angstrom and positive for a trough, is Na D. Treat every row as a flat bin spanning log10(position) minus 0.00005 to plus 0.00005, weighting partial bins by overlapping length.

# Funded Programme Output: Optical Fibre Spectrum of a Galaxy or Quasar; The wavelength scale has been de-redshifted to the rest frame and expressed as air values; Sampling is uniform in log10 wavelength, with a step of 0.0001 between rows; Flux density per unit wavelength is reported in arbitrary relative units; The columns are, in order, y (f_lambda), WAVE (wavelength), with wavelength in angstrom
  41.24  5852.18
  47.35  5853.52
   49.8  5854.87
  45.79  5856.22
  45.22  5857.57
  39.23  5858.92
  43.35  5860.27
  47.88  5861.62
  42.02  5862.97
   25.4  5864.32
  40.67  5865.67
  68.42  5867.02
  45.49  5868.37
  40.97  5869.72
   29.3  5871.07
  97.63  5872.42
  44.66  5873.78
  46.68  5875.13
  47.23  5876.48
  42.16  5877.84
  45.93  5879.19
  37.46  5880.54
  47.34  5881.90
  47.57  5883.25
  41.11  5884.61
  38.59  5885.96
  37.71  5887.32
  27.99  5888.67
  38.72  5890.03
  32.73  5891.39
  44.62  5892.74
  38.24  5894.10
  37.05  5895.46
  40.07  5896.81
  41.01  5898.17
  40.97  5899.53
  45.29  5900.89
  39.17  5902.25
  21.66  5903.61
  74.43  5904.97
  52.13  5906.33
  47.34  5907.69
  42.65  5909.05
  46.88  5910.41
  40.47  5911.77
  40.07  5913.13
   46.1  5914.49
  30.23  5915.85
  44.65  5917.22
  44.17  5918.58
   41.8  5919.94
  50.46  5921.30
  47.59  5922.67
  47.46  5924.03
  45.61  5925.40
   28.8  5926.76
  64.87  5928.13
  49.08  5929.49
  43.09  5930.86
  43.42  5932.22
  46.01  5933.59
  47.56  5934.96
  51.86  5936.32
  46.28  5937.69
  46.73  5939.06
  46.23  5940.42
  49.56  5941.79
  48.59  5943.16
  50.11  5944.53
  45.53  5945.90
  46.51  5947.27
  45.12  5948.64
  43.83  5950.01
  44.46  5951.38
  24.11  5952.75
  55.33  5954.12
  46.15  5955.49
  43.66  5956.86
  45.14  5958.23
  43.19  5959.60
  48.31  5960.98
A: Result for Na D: 4.0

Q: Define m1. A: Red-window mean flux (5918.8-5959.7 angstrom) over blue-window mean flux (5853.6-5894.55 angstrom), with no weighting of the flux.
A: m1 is 1.04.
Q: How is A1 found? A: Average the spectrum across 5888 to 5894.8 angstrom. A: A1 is 36.4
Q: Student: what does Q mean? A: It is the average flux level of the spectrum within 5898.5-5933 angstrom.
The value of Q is 44.7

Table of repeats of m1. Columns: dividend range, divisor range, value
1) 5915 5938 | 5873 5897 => 1.11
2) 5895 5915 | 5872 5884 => 0.88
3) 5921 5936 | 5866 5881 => 0.94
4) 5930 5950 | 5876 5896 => 1.16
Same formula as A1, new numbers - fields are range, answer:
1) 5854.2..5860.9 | 44.6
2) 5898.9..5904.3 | 36.8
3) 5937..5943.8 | 47.5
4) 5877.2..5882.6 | 43.3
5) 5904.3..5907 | 63.3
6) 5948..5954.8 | 42.6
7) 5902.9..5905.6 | 47.4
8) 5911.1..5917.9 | 40.3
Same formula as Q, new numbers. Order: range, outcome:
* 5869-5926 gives 43.7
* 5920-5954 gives 46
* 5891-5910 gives 42.9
